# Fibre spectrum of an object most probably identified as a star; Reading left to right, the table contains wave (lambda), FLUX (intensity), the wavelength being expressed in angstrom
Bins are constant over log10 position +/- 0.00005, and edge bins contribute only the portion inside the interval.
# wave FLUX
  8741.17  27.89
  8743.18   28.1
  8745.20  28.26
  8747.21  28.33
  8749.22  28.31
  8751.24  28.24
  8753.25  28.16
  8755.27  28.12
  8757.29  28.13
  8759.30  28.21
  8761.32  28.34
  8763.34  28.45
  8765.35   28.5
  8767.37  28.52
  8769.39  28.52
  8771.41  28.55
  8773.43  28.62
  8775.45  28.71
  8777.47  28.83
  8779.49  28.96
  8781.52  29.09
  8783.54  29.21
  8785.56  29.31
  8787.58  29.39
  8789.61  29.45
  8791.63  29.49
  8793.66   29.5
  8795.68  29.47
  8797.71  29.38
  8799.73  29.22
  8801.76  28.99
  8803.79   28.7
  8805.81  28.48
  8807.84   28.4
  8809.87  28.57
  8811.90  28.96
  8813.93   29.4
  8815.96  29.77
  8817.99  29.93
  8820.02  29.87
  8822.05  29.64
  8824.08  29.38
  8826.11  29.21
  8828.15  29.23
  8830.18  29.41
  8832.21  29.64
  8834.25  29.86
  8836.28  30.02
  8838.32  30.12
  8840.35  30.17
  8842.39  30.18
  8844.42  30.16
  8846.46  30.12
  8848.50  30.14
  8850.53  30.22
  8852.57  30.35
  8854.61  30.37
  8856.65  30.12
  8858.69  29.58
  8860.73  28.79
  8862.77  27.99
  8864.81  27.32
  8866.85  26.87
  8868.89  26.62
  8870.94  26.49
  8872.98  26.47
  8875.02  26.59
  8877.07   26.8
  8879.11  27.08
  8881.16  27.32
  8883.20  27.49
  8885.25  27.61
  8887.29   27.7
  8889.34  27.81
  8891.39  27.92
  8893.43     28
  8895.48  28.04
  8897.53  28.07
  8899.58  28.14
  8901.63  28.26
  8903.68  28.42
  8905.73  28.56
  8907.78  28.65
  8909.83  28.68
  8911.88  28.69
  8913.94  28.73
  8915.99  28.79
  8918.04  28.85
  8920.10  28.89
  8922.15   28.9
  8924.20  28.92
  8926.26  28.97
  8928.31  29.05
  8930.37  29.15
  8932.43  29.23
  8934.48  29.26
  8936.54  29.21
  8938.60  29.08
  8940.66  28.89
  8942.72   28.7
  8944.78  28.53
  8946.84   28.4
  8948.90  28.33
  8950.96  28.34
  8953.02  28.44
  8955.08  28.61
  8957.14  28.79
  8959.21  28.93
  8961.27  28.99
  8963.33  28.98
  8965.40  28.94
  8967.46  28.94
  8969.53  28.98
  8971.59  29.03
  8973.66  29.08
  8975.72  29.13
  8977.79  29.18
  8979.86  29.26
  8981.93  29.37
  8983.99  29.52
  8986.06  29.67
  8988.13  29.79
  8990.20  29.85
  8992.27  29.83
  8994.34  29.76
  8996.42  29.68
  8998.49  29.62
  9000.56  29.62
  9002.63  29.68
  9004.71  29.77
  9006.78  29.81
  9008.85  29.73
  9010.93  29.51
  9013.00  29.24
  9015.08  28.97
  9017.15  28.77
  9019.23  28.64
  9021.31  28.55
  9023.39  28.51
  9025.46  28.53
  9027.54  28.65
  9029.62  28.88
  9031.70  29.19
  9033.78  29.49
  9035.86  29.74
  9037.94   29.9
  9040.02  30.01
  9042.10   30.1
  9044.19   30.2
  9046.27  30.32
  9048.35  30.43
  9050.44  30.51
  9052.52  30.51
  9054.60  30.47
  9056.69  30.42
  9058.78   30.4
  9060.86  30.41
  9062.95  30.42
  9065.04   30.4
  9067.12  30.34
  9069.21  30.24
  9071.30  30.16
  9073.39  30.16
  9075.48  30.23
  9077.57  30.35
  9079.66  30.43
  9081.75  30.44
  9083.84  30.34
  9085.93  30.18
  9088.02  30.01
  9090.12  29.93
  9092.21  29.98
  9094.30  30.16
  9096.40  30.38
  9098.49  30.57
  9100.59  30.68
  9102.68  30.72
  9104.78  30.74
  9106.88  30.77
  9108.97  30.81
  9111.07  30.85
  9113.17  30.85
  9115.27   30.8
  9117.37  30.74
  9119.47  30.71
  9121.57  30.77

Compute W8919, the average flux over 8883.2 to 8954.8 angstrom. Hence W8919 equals 28.6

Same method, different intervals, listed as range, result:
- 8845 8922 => 28.3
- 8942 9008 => 29.2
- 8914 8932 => 28.9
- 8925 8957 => 28.8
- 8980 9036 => 29.3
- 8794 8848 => 29.5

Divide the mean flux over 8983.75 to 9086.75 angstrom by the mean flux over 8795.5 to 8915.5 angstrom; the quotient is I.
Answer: 1.0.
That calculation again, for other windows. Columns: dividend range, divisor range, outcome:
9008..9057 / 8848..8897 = 1.05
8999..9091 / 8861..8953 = 1.06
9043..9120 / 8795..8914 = 1.06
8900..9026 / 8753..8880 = 1.00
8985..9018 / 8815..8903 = 1.03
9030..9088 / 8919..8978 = 1.05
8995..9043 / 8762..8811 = 1.01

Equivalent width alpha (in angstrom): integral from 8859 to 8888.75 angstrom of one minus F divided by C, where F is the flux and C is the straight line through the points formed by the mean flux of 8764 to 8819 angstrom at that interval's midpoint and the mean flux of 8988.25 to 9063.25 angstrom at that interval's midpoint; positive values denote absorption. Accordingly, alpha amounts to 2.0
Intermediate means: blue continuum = 29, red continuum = 29.7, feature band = 27.3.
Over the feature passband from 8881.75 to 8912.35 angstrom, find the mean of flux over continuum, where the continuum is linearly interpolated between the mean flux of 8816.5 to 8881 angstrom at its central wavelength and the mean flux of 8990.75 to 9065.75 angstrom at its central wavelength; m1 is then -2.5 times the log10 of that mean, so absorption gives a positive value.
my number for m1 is 0.04 mag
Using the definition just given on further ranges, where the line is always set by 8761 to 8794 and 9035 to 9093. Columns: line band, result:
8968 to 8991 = 0.02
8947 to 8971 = 0.04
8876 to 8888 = 0.08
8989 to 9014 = 0.01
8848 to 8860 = -0.03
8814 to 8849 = -0.02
